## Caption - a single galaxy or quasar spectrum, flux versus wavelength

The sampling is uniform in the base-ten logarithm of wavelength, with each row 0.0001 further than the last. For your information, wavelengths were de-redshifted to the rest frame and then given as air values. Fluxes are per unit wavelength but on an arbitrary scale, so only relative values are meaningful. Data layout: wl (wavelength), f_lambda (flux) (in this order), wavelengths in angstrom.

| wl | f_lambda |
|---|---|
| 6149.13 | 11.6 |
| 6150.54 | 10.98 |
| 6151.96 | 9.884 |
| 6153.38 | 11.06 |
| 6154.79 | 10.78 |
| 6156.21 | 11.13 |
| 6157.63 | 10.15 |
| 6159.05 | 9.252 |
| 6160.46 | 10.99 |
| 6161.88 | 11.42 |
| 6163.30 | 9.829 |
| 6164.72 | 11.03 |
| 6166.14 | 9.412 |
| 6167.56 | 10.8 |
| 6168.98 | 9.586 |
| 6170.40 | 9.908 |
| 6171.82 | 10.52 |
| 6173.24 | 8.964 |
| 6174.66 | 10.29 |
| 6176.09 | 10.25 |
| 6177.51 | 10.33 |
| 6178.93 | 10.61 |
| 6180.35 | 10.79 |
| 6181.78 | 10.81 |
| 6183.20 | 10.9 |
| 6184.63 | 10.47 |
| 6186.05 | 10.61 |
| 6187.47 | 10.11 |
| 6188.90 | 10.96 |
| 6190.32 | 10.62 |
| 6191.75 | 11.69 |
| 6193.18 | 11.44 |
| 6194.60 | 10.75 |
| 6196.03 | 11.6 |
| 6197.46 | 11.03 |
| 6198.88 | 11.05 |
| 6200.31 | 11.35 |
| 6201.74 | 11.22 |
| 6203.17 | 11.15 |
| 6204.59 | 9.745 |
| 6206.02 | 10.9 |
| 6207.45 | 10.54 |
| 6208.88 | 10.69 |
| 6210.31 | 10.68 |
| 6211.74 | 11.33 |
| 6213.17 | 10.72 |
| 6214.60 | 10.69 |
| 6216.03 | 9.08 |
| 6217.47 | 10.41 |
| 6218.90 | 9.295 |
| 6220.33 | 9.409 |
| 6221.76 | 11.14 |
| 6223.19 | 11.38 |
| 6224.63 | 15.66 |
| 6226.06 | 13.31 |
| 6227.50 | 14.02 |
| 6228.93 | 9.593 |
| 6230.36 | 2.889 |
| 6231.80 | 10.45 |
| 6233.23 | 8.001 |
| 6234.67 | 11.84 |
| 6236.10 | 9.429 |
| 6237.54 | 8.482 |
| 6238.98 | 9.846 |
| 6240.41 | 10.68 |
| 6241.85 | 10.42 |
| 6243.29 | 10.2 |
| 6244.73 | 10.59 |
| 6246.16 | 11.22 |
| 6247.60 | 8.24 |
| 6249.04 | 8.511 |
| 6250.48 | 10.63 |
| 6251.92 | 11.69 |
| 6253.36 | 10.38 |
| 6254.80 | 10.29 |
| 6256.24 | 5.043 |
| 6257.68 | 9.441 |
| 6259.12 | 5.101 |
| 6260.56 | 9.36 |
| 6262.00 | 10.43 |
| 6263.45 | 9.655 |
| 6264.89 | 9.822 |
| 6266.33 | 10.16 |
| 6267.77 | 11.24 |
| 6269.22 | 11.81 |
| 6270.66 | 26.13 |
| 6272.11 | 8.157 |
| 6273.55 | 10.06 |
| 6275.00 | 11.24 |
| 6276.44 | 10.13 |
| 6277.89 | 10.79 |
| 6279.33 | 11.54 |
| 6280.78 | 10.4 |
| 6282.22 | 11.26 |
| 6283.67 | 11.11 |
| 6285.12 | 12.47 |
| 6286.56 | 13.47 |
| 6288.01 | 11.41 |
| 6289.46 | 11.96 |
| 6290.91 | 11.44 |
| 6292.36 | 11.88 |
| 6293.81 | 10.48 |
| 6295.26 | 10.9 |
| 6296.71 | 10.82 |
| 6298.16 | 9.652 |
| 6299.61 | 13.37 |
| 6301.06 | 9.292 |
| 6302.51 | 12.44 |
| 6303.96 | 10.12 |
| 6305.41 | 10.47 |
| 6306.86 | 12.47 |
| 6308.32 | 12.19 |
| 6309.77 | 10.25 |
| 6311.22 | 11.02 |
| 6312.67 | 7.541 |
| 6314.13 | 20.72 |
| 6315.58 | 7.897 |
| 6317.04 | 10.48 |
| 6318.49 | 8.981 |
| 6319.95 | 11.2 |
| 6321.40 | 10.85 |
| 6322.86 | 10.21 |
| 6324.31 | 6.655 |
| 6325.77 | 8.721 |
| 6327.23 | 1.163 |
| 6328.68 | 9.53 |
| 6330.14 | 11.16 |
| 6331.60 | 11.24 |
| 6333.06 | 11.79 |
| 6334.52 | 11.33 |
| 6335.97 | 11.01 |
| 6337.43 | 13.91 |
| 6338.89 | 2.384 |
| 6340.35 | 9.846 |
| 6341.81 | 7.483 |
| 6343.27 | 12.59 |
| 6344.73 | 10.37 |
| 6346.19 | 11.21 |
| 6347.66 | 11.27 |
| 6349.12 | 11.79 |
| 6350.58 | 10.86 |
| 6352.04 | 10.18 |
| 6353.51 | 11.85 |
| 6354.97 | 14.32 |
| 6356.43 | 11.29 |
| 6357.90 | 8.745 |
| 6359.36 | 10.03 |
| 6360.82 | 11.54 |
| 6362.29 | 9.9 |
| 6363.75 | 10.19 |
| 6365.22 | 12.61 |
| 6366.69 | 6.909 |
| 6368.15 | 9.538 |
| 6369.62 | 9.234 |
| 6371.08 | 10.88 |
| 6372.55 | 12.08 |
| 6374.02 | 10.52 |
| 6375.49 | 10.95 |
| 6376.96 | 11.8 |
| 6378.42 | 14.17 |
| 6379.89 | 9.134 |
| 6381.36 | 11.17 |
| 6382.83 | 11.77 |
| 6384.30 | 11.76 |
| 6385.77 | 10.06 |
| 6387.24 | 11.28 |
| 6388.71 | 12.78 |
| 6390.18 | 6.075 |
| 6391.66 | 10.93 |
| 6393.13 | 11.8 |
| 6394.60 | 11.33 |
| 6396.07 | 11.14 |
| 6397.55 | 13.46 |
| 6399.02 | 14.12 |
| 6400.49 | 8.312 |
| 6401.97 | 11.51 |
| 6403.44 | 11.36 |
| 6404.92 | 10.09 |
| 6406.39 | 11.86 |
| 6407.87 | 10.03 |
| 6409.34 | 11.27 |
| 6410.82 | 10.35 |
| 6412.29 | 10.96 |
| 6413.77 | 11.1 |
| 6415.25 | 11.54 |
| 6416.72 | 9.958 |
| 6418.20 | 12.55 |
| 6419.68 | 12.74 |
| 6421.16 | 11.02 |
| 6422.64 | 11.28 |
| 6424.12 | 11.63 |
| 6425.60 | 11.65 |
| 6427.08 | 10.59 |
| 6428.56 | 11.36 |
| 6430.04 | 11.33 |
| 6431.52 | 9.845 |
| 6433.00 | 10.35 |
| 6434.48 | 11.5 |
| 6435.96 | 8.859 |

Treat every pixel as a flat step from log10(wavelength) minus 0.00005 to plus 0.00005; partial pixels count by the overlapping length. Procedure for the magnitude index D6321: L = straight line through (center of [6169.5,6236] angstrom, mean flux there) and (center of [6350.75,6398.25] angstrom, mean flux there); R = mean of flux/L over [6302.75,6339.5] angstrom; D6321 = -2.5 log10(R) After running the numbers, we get 0.07 mag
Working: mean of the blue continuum 10.6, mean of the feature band 10.2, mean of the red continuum 10.9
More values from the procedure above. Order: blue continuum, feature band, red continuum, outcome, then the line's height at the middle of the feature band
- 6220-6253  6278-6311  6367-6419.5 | -0.07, 10.6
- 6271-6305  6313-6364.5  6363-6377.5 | 0.04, 10.7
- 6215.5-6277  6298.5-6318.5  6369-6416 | -0.06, 10.7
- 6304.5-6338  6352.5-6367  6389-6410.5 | -0.01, 10.7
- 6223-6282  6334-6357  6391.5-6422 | 0.02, 11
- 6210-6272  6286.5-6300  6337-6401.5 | -0.08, 10.5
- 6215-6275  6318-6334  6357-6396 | 0.14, 10.5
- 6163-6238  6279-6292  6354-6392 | -0.10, 10.6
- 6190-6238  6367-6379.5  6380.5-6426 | 0.01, 11.1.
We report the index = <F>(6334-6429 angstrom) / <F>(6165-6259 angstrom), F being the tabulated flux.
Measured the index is 1.1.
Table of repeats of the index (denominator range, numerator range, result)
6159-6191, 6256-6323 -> 1.06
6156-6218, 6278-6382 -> 1.01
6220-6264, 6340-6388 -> 1.09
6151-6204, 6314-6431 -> 1.01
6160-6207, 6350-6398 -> 1.02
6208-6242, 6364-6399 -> 1.06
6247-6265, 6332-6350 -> 1.15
